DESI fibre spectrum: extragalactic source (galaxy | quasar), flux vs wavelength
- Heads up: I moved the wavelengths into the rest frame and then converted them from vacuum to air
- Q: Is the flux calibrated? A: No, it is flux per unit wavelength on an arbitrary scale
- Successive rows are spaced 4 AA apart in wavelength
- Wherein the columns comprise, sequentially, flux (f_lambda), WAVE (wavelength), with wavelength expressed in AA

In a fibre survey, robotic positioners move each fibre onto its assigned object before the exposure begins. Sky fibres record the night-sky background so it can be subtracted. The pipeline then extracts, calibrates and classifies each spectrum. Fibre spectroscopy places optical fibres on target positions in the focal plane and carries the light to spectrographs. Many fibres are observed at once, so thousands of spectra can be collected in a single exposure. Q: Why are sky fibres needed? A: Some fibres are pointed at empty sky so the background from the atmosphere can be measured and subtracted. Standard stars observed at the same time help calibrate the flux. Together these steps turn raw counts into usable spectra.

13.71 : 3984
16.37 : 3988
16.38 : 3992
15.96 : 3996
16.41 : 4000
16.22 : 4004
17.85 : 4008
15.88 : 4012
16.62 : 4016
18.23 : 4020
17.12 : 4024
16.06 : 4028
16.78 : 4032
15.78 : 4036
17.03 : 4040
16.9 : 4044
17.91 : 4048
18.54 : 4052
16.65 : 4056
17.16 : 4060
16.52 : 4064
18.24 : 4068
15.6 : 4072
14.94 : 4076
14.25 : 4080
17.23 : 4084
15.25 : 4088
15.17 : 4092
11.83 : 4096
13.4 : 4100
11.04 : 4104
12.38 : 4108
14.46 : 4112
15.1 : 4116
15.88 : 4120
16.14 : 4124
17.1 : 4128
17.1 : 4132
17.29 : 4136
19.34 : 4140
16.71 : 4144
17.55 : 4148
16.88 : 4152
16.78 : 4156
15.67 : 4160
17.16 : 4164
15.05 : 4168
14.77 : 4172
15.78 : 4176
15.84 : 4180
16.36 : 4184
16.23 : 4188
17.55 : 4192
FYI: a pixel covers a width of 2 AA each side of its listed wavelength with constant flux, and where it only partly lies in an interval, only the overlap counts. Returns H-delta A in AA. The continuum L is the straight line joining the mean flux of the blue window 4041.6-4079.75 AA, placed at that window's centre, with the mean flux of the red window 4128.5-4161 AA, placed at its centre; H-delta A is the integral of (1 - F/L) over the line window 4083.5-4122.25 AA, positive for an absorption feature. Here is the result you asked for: 6.7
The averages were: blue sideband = 16.8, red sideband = 17.2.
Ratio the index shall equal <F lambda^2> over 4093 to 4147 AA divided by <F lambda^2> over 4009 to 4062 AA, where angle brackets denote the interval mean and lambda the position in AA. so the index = 0.9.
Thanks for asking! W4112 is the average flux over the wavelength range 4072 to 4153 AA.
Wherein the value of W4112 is 15.4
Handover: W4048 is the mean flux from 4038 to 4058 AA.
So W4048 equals 17.4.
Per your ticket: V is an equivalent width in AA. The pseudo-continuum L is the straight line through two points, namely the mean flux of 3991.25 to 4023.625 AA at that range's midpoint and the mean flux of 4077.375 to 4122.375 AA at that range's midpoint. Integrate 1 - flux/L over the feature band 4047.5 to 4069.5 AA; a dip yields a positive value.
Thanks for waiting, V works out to -3.0 AA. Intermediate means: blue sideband 16.7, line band 17.5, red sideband 14.2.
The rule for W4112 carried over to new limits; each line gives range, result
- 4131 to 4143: 17.9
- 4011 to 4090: 16.6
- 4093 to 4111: 12.5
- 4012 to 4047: 16.8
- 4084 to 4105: 13.8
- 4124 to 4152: 17.4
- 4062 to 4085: 16.1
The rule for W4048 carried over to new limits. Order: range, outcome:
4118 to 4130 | 16.4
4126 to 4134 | 17.1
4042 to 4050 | 17.4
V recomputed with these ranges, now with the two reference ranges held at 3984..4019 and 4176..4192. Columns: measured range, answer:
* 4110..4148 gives -0.8 AA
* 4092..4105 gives 2.9 AA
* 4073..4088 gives 0.8 AA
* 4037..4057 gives -1.3 AA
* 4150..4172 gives 0.2 AA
